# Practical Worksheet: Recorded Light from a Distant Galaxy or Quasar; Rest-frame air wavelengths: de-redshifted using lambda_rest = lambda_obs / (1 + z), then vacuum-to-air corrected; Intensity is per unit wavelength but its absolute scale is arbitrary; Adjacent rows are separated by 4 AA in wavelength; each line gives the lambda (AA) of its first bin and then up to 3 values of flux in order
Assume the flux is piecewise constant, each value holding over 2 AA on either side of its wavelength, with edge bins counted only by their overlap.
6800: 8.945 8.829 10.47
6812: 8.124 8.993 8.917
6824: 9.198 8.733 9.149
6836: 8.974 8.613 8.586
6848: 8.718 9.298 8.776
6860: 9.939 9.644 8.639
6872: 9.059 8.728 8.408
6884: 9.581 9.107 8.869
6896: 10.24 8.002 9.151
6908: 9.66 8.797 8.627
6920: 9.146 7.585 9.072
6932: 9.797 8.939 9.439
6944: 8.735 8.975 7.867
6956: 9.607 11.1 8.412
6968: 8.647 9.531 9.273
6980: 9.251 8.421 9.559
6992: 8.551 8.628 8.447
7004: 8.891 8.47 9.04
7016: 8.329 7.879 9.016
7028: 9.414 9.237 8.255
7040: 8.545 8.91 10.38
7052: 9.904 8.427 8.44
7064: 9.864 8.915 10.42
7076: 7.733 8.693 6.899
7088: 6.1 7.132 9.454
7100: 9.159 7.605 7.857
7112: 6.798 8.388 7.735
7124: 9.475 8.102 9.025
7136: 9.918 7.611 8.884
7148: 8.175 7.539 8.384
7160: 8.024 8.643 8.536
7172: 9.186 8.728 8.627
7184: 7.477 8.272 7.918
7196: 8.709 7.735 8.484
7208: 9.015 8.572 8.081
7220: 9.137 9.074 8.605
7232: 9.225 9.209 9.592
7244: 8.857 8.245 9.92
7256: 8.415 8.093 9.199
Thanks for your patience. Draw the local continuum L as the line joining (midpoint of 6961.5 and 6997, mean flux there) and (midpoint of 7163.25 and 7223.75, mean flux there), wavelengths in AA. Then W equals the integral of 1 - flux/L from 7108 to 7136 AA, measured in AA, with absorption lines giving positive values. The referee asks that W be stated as 1.0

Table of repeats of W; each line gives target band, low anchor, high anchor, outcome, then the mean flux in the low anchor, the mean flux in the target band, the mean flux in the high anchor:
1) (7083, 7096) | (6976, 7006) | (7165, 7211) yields 2.3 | 8.85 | 7.12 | 8.43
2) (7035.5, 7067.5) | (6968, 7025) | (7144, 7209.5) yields -1.7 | 8.8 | 9.12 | 8.35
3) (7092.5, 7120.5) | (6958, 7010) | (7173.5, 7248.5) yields 2.2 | 9.01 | 8.11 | 8.62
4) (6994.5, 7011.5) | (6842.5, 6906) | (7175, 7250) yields 0.4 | 9.05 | 8.65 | 8.61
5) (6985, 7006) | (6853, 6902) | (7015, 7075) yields 0.6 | 9.09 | 8.8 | 9.05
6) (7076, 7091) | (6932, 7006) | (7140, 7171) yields 2.3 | 9.04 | 7.29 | 8.3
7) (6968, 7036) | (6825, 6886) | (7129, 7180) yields -0.5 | 8.99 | 8.85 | 8.55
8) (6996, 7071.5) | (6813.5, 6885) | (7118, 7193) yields -2.4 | 8.98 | 8.93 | 8.44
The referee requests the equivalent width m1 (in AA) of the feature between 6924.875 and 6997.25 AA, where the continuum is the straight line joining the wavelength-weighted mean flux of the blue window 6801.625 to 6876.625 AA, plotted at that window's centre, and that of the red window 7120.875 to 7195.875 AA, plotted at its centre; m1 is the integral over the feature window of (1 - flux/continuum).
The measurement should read -2.21 AA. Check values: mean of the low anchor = 9.03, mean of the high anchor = 8.47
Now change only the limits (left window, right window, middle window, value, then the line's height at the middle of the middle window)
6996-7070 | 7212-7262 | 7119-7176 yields 2.2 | 8.88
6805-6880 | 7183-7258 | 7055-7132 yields 4.4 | 8.79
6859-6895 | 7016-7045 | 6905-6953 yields 0.4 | 8.98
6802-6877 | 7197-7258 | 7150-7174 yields 1.2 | 8.85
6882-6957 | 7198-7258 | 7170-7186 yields 0.6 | 8.84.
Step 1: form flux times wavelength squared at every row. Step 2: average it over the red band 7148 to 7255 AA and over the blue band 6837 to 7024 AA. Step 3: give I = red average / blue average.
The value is 1.04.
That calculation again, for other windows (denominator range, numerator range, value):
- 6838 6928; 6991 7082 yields 1.04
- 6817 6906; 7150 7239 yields 1.04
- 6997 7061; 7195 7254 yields 1.05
